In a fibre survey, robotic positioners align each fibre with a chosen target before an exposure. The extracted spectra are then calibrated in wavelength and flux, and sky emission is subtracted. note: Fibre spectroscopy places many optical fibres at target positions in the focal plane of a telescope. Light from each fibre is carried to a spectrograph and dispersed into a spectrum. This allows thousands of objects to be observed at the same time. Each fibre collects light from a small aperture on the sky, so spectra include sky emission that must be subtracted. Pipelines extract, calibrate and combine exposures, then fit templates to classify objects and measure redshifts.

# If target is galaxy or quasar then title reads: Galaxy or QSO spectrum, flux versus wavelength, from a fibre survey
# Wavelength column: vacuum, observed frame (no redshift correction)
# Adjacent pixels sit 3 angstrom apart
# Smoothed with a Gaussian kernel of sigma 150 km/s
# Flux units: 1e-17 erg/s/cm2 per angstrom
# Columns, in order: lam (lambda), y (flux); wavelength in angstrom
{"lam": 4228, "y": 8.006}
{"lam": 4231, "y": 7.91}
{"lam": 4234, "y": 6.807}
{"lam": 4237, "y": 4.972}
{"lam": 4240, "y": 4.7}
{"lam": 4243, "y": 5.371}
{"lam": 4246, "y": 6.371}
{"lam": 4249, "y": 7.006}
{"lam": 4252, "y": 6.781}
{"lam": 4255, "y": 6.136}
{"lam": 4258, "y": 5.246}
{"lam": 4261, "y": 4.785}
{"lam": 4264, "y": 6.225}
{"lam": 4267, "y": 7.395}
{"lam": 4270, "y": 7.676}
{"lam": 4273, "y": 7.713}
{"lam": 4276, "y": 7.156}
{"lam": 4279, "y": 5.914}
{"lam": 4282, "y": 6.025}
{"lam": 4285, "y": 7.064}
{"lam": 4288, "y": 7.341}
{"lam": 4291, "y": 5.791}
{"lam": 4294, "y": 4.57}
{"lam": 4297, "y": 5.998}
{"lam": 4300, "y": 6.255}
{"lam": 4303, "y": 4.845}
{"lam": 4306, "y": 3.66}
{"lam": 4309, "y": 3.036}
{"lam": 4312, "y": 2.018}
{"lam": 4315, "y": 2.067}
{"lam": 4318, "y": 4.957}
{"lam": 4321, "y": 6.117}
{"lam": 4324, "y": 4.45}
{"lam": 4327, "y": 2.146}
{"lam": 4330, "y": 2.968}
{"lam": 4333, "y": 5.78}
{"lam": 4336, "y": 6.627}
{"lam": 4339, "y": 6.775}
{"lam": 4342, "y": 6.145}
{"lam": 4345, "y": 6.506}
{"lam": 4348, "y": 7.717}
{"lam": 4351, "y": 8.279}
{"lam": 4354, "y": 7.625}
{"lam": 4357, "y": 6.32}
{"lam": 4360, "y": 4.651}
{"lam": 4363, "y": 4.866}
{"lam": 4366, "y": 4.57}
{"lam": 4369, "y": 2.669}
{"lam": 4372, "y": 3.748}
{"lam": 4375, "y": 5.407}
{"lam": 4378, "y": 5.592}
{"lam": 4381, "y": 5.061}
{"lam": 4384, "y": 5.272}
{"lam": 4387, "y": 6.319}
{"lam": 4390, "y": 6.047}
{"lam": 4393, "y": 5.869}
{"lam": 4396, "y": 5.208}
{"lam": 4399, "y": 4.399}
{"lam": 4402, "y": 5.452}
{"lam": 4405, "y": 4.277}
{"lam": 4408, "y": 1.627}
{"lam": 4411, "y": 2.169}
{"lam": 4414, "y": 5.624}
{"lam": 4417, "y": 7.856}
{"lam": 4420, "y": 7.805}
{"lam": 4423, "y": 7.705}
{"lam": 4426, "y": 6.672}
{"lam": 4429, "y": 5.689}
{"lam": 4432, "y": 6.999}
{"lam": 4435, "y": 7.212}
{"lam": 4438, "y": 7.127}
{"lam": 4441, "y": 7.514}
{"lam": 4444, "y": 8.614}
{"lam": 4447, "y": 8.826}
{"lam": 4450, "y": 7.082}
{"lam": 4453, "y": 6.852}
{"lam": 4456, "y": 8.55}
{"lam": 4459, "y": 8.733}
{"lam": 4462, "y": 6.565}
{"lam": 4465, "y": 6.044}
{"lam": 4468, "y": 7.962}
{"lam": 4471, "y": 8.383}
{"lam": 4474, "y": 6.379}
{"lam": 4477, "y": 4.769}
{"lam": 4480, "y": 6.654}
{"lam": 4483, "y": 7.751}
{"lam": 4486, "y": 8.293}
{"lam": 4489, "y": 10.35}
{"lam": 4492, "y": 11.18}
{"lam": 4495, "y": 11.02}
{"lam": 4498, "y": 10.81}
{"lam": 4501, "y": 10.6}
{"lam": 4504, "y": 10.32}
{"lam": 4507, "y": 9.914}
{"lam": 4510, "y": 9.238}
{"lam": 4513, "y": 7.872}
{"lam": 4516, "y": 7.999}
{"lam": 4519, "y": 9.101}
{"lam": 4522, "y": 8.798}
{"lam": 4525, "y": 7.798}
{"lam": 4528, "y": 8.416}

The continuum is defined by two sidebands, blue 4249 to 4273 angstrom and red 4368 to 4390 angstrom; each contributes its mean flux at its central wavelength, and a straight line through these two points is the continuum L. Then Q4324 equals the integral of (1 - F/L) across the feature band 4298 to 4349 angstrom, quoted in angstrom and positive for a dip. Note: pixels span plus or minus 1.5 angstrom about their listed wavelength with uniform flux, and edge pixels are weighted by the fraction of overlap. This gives 7.5 angstrom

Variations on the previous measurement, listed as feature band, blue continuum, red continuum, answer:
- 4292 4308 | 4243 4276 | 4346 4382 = 2.9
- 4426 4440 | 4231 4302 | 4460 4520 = 2.1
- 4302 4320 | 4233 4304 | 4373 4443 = 7.7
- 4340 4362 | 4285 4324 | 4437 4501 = -3.7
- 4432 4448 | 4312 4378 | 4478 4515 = 0.2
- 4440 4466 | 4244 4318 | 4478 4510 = 3.4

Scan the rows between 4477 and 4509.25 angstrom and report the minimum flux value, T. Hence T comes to 4.769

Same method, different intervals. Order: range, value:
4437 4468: 6.044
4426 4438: 5.689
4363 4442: 1.627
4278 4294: 4.57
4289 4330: 2.018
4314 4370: 2.067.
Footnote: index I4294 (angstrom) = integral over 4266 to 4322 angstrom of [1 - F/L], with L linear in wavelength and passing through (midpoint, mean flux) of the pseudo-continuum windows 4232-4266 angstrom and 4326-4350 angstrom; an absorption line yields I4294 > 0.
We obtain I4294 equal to 2.7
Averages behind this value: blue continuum 5.91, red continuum 5.71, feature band 5.54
